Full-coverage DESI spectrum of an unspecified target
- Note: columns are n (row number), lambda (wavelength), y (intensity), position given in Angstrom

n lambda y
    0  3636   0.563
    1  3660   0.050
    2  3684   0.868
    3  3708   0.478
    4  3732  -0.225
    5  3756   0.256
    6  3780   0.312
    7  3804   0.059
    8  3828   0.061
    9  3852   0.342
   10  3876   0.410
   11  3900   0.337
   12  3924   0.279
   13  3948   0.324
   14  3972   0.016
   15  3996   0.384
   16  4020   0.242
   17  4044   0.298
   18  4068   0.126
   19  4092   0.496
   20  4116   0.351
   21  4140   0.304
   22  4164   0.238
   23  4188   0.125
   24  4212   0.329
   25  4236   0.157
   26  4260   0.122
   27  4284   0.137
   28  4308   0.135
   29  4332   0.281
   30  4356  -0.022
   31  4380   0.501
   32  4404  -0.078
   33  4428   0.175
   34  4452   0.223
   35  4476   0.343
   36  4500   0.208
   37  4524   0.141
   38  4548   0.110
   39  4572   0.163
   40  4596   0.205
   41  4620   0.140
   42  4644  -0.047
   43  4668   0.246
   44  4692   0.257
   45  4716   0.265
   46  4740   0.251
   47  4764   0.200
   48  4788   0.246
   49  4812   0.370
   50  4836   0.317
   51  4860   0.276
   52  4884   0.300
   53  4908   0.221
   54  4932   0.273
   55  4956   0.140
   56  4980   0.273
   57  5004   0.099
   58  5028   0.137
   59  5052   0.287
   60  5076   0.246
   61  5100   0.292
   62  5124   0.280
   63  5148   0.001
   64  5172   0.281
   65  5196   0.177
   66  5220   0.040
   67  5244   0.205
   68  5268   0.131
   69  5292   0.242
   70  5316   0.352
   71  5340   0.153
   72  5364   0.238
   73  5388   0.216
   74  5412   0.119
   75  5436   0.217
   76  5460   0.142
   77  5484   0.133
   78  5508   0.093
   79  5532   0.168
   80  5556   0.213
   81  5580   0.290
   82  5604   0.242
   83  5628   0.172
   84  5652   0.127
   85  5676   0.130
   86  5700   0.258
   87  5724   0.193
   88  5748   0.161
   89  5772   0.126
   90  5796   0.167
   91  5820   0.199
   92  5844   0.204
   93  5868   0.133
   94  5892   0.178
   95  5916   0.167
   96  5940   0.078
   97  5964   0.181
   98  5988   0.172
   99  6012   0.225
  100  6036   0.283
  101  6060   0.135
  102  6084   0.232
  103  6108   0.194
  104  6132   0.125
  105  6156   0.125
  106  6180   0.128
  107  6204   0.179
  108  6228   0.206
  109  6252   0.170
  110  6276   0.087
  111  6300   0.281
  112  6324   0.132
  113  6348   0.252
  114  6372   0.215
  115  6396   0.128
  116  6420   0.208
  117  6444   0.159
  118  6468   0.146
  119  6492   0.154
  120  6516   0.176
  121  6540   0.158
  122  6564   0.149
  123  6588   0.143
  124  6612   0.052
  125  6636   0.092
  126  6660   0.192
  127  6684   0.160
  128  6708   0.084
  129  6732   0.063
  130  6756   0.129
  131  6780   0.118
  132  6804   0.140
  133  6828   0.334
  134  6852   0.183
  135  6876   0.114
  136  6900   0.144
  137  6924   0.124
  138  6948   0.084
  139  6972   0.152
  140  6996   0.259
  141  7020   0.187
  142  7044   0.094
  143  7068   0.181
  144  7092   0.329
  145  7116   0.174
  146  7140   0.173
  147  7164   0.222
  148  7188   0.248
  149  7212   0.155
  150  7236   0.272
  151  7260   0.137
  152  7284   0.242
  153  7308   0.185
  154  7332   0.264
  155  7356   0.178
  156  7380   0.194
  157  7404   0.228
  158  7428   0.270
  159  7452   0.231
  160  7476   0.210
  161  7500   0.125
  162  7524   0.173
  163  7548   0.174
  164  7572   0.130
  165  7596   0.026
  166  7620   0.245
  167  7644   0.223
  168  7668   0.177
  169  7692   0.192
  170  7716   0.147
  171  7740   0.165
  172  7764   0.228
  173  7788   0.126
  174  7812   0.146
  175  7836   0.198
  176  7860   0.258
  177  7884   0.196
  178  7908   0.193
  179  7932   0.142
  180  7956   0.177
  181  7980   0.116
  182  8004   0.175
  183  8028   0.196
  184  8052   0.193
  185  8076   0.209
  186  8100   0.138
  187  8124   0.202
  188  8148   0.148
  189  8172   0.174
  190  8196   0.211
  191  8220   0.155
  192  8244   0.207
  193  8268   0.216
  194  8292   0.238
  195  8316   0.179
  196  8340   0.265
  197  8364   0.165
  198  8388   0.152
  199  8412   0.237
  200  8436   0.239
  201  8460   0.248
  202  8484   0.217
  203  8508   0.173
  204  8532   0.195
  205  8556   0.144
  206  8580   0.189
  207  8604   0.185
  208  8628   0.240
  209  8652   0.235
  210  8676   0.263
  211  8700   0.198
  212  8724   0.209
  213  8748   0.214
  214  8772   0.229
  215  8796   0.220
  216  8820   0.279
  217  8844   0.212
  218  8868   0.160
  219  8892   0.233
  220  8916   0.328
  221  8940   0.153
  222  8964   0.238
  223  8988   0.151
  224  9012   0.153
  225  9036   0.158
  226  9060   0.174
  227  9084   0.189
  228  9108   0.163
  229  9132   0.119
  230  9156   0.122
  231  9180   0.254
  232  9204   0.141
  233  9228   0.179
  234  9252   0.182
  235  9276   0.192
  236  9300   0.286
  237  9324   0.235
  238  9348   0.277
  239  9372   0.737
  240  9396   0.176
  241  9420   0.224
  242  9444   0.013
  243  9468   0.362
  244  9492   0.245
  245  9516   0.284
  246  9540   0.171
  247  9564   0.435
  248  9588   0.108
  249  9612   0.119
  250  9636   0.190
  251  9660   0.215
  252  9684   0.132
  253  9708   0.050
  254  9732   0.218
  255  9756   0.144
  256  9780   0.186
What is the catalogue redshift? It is 0.83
